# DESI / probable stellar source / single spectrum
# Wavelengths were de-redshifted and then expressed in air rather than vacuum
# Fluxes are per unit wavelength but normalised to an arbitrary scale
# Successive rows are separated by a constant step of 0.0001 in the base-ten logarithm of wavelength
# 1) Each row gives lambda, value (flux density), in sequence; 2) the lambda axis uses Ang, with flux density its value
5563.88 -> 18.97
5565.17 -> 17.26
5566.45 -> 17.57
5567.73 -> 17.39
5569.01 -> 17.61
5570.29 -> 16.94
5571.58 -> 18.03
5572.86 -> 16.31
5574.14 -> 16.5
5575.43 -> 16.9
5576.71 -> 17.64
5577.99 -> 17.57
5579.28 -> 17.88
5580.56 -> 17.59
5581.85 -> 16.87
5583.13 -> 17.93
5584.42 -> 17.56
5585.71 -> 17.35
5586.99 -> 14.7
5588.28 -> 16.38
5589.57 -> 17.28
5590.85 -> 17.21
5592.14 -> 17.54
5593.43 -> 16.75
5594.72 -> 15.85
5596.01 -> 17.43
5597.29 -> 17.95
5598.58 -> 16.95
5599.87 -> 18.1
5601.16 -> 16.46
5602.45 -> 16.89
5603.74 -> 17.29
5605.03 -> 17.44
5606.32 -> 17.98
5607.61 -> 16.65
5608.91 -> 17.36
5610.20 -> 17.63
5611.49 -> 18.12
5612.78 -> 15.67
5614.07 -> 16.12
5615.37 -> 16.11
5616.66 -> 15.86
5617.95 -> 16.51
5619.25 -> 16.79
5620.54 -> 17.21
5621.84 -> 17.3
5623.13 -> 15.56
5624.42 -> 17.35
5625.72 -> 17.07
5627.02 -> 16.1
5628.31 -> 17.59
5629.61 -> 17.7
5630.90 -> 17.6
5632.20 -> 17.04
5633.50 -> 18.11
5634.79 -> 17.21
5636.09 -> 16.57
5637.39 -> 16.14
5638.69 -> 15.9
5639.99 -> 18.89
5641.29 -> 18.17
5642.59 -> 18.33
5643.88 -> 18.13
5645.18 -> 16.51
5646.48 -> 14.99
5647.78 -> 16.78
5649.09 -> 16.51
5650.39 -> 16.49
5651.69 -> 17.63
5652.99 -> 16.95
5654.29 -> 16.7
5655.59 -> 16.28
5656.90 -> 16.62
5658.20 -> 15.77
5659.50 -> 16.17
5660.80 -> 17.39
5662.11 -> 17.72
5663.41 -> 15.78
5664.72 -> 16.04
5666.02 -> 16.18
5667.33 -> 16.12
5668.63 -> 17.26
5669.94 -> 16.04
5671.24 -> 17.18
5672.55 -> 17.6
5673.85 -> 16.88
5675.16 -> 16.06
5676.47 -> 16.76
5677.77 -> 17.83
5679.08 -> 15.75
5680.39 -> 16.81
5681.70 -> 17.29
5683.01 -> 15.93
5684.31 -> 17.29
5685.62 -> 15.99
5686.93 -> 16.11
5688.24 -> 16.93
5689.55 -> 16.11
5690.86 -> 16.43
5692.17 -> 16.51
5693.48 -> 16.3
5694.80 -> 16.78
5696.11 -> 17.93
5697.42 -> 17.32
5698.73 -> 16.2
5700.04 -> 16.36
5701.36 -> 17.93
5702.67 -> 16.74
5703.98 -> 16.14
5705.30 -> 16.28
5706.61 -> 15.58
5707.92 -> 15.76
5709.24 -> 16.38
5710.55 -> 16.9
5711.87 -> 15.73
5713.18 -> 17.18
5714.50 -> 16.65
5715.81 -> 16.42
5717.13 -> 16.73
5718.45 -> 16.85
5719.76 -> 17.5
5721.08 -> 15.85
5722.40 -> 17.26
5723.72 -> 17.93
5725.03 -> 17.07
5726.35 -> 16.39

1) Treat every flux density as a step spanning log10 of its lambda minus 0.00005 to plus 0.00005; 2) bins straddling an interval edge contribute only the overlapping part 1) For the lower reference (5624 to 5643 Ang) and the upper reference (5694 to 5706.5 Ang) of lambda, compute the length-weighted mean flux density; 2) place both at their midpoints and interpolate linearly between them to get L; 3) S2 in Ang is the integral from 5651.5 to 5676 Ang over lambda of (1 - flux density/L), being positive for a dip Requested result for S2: 0.6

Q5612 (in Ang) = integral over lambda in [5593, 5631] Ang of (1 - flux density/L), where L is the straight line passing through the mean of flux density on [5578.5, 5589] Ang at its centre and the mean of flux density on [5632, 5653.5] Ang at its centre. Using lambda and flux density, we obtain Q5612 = 0.2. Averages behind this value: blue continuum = 17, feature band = 17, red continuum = 17.1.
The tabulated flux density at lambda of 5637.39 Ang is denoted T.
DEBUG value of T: 16.14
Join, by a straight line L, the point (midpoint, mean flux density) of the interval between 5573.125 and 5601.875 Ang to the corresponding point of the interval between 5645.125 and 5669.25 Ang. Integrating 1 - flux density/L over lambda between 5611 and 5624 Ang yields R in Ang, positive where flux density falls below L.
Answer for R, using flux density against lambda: 0.3 Ang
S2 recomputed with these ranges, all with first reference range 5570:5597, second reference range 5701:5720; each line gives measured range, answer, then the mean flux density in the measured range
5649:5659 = 0.1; 16.6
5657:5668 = 0.2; 16.4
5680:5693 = 0.1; 16.5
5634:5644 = -0.3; 17.4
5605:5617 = 0.0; 16.9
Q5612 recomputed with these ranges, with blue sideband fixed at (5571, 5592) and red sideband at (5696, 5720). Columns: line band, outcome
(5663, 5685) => 0.15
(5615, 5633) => 0.09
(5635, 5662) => -0.02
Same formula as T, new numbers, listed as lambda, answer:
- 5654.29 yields 16.7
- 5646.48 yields 14.99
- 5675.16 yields 16.06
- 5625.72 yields 17.07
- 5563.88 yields 18.97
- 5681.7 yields 17.29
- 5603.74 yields 17.29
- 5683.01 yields 15.93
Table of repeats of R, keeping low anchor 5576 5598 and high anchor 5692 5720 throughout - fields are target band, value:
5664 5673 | 0.1 Ang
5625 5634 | -0.2 Ang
